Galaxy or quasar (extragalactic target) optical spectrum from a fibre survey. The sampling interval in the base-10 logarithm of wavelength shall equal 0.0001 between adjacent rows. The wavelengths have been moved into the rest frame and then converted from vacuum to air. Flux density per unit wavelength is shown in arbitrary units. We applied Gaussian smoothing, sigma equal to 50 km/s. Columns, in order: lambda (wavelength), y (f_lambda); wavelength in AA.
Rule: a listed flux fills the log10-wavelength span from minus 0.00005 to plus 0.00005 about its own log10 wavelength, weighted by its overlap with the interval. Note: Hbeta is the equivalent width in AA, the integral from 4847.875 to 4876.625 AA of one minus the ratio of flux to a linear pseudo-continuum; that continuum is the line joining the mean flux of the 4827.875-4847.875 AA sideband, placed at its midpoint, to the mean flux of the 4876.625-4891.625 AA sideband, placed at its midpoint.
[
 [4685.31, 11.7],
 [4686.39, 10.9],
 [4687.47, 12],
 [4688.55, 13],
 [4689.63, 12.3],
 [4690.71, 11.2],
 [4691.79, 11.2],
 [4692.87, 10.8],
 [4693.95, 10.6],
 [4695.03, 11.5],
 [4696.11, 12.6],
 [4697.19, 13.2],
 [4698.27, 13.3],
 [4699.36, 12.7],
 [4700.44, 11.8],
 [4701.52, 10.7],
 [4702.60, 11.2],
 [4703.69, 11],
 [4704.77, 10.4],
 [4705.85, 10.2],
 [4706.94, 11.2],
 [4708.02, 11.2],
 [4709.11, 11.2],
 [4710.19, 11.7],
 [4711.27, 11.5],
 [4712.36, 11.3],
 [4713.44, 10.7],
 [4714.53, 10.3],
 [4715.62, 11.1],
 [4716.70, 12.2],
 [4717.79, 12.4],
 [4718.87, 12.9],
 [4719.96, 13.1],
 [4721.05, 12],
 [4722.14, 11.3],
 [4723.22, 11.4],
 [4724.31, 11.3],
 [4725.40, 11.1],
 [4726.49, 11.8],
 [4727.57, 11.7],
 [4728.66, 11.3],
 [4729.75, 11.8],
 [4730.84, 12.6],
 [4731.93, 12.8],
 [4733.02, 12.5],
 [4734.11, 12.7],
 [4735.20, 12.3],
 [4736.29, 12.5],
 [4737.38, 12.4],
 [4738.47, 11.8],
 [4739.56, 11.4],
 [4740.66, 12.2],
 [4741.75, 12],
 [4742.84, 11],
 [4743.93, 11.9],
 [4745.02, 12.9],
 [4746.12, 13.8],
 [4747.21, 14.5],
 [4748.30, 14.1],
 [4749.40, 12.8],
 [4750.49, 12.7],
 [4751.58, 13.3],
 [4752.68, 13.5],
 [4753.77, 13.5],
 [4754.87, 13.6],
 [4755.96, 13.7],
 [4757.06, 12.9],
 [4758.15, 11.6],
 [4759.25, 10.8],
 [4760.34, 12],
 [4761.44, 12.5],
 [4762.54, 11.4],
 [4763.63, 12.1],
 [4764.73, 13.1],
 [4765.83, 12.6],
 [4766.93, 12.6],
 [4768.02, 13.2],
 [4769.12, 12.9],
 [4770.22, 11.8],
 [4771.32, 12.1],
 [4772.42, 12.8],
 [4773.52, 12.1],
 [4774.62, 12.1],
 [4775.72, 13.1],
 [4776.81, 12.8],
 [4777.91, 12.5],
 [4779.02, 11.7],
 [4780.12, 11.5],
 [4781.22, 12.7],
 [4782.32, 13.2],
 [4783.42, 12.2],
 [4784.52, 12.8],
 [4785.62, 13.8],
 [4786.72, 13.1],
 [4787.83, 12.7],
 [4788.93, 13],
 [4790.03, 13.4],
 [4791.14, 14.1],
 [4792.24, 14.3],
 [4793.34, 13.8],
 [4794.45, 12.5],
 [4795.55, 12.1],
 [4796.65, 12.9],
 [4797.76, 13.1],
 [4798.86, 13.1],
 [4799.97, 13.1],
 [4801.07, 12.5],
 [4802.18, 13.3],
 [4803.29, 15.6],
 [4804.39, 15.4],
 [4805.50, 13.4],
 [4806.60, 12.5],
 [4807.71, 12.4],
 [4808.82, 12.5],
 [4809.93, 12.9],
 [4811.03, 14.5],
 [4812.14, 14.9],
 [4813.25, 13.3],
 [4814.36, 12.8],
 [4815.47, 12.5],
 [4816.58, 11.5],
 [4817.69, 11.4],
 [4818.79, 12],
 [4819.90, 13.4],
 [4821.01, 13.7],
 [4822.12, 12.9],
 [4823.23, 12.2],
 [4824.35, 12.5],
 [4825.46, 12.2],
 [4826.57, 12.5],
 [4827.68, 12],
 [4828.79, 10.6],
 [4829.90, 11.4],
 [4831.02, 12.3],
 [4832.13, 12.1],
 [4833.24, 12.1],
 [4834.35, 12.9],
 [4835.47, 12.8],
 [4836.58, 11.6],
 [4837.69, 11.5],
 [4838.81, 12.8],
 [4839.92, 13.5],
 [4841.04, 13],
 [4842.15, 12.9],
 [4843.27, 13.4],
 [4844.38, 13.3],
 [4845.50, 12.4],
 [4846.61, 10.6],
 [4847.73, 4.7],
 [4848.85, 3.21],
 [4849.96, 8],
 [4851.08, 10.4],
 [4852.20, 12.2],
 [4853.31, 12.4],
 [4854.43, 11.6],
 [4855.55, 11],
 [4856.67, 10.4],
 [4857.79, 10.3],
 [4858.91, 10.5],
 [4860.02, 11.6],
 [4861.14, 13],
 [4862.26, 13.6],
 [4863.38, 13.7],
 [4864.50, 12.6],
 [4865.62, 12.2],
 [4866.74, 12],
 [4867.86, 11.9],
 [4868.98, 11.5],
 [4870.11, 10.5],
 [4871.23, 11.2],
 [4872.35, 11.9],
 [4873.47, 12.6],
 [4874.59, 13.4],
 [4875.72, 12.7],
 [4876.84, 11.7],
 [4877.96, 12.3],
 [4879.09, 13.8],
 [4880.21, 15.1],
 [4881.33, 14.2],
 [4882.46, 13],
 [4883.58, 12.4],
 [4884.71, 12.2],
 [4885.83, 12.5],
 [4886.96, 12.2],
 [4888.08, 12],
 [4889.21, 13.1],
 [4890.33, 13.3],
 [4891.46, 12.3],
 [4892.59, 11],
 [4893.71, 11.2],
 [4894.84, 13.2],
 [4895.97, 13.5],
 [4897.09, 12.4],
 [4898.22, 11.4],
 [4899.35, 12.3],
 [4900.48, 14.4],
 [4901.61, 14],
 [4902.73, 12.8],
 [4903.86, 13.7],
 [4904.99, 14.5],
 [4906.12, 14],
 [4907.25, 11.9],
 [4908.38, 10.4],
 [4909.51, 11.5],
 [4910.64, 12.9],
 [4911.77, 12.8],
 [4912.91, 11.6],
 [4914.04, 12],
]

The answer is 2.8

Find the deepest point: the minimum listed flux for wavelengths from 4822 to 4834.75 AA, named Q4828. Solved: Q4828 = 10.6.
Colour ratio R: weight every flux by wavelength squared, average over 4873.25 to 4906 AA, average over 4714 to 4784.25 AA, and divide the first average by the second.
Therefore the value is 1.1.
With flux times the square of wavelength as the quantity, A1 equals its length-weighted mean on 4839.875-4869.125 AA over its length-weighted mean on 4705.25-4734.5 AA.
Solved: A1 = 1.02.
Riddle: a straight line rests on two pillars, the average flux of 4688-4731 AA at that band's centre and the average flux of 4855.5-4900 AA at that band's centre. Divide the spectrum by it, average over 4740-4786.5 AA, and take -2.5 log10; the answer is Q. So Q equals -0.07 mag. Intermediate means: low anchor 11.6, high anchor 12.3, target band 12.6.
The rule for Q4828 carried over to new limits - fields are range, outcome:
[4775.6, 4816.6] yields 11.5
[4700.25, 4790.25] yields 10.2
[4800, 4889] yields 3.21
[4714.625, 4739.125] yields 11.1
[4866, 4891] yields 10.5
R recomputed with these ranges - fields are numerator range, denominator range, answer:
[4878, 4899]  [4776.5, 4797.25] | 1.03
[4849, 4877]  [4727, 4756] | 0.97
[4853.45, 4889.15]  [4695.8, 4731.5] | 1.12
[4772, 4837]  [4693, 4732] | 1.14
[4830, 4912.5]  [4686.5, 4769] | 1.06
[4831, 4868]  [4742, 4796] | 0.93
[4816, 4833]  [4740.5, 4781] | 0.99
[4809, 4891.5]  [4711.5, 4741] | 1.07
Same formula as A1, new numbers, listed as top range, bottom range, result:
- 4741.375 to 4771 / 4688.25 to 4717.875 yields 1.13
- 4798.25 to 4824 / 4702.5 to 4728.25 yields 1.19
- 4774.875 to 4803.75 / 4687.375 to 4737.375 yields 1.15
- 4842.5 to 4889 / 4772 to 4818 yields 0.93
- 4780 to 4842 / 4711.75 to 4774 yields 1.07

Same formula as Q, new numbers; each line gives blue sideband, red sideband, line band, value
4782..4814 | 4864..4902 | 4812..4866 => 0.10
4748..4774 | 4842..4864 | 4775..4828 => -0.09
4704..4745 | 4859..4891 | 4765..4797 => -0.07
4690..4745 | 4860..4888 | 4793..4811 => -0.09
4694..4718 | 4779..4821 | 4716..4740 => -0.02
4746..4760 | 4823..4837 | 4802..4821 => -0.07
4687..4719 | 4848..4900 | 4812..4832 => -0.05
